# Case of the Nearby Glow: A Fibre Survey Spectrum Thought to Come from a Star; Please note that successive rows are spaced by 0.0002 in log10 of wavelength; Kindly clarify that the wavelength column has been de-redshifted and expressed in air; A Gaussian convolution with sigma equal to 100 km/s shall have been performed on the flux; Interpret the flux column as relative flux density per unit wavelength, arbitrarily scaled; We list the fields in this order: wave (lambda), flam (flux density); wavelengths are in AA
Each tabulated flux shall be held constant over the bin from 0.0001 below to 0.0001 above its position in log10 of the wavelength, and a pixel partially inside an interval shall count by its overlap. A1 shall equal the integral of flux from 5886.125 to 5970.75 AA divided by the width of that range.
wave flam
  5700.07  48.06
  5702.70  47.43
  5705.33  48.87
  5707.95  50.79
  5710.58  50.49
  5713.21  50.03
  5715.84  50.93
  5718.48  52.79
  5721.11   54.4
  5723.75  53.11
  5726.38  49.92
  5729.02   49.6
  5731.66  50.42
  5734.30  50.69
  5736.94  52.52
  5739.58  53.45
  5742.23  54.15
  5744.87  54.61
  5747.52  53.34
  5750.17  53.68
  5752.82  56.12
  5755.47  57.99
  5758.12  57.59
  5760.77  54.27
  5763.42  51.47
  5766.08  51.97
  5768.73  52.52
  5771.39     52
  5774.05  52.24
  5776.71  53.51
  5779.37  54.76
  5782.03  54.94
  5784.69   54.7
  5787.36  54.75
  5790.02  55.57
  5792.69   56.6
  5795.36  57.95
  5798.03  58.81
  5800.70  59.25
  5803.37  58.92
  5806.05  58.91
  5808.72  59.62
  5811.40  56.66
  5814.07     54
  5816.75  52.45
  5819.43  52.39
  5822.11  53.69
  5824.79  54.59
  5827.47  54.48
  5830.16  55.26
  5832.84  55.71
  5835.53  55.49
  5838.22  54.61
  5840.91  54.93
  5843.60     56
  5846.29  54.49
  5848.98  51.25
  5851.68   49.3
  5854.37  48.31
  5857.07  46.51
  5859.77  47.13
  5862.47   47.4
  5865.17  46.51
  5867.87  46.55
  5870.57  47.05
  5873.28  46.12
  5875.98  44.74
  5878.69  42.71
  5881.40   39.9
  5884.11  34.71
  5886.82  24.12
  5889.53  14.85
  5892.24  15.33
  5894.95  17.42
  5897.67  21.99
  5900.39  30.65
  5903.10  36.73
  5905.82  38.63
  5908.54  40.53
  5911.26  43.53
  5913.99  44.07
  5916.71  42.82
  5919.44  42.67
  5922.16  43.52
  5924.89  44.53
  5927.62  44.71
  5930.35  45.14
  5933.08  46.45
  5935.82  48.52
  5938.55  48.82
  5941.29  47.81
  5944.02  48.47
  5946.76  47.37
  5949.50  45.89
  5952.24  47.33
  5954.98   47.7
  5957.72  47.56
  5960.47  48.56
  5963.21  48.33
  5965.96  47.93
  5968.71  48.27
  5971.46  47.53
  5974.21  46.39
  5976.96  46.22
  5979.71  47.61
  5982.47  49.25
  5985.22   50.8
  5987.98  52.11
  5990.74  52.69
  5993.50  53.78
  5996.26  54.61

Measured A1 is 40.9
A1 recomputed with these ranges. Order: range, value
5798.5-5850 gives 55.5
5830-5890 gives 46.5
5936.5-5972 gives 47.8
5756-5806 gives 55.2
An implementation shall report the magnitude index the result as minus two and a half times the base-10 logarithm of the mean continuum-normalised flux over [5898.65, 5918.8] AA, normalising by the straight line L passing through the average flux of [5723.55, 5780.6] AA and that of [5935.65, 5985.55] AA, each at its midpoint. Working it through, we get 0.24 mag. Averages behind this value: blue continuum 53.2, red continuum 47.8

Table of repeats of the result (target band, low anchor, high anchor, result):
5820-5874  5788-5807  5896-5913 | -0.087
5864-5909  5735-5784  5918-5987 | 0.394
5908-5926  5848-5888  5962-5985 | 0.065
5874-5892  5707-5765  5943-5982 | 0.445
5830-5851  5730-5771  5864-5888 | -0.211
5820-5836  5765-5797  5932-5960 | -0.046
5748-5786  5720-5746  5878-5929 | -0.113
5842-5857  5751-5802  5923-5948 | -0.004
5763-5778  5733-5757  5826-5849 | 0.041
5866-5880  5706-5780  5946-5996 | 0.114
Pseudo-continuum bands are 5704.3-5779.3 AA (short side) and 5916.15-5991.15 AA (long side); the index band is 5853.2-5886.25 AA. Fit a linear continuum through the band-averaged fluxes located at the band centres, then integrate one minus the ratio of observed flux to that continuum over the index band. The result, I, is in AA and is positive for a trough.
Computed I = 3.45 AA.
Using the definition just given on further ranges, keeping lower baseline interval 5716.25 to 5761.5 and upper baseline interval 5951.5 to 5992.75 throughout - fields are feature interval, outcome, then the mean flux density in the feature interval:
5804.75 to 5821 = -1.2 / 55.7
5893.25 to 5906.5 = 5.8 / 28.2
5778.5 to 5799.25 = -1.4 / 56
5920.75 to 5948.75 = 1.6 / 46.5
